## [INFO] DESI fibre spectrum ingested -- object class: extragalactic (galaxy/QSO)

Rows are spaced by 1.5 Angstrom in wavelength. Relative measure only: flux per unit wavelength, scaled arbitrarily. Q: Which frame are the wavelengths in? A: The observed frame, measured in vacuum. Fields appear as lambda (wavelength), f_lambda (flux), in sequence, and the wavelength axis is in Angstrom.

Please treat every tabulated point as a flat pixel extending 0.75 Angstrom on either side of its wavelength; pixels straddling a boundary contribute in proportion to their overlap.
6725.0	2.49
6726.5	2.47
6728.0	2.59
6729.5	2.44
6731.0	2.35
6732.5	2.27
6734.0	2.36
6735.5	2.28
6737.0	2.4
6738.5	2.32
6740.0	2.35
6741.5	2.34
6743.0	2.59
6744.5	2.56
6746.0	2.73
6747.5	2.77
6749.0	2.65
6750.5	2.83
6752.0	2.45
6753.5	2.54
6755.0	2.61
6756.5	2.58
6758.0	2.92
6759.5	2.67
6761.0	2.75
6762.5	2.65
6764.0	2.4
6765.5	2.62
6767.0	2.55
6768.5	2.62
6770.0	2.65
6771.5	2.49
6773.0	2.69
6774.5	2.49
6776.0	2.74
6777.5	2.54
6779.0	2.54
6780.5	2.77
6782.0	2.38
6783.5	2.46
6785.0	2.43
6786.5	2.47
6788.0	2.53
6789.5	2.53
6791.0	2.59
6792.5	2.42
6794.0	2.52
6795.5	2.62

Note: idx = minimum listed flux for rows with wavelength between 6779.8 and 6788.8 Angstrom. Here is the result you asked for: 2.38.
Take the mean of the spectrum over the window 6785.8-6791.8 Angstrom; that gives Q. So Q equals 2.53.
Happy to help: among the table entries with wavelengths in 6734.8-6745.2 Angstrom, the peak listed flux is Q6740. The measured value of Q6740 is 2.59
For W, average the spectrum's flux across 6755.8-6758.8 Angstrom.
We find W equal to 2.75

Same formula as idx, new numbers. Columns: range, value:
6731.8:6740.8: 2.27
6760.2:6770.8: 2.4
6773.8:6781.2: 2.49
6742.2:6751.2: 2.56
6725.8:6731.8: 2.35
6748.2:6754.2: 2.45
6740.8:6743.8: 2.34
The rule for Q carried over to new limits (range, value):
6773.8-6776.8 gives 2.62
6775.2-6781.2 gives 2.65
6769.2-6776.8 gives 2.61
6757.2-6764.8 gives 2.68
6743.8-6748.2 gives 2.69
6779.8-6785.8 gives 2.51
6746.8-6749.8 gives 2.71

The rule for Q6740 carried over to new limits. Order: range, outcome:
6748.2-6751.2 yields 2.83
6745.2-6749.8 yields 2.77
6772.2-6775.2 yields 2.69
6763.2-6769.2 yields 2.62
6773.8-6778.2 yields 2.74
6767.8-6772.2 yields 2.65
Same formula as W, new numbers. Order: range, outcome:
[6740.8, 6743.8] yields 2.47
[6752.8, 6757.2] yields 2.58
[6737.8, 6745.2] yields 2.43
